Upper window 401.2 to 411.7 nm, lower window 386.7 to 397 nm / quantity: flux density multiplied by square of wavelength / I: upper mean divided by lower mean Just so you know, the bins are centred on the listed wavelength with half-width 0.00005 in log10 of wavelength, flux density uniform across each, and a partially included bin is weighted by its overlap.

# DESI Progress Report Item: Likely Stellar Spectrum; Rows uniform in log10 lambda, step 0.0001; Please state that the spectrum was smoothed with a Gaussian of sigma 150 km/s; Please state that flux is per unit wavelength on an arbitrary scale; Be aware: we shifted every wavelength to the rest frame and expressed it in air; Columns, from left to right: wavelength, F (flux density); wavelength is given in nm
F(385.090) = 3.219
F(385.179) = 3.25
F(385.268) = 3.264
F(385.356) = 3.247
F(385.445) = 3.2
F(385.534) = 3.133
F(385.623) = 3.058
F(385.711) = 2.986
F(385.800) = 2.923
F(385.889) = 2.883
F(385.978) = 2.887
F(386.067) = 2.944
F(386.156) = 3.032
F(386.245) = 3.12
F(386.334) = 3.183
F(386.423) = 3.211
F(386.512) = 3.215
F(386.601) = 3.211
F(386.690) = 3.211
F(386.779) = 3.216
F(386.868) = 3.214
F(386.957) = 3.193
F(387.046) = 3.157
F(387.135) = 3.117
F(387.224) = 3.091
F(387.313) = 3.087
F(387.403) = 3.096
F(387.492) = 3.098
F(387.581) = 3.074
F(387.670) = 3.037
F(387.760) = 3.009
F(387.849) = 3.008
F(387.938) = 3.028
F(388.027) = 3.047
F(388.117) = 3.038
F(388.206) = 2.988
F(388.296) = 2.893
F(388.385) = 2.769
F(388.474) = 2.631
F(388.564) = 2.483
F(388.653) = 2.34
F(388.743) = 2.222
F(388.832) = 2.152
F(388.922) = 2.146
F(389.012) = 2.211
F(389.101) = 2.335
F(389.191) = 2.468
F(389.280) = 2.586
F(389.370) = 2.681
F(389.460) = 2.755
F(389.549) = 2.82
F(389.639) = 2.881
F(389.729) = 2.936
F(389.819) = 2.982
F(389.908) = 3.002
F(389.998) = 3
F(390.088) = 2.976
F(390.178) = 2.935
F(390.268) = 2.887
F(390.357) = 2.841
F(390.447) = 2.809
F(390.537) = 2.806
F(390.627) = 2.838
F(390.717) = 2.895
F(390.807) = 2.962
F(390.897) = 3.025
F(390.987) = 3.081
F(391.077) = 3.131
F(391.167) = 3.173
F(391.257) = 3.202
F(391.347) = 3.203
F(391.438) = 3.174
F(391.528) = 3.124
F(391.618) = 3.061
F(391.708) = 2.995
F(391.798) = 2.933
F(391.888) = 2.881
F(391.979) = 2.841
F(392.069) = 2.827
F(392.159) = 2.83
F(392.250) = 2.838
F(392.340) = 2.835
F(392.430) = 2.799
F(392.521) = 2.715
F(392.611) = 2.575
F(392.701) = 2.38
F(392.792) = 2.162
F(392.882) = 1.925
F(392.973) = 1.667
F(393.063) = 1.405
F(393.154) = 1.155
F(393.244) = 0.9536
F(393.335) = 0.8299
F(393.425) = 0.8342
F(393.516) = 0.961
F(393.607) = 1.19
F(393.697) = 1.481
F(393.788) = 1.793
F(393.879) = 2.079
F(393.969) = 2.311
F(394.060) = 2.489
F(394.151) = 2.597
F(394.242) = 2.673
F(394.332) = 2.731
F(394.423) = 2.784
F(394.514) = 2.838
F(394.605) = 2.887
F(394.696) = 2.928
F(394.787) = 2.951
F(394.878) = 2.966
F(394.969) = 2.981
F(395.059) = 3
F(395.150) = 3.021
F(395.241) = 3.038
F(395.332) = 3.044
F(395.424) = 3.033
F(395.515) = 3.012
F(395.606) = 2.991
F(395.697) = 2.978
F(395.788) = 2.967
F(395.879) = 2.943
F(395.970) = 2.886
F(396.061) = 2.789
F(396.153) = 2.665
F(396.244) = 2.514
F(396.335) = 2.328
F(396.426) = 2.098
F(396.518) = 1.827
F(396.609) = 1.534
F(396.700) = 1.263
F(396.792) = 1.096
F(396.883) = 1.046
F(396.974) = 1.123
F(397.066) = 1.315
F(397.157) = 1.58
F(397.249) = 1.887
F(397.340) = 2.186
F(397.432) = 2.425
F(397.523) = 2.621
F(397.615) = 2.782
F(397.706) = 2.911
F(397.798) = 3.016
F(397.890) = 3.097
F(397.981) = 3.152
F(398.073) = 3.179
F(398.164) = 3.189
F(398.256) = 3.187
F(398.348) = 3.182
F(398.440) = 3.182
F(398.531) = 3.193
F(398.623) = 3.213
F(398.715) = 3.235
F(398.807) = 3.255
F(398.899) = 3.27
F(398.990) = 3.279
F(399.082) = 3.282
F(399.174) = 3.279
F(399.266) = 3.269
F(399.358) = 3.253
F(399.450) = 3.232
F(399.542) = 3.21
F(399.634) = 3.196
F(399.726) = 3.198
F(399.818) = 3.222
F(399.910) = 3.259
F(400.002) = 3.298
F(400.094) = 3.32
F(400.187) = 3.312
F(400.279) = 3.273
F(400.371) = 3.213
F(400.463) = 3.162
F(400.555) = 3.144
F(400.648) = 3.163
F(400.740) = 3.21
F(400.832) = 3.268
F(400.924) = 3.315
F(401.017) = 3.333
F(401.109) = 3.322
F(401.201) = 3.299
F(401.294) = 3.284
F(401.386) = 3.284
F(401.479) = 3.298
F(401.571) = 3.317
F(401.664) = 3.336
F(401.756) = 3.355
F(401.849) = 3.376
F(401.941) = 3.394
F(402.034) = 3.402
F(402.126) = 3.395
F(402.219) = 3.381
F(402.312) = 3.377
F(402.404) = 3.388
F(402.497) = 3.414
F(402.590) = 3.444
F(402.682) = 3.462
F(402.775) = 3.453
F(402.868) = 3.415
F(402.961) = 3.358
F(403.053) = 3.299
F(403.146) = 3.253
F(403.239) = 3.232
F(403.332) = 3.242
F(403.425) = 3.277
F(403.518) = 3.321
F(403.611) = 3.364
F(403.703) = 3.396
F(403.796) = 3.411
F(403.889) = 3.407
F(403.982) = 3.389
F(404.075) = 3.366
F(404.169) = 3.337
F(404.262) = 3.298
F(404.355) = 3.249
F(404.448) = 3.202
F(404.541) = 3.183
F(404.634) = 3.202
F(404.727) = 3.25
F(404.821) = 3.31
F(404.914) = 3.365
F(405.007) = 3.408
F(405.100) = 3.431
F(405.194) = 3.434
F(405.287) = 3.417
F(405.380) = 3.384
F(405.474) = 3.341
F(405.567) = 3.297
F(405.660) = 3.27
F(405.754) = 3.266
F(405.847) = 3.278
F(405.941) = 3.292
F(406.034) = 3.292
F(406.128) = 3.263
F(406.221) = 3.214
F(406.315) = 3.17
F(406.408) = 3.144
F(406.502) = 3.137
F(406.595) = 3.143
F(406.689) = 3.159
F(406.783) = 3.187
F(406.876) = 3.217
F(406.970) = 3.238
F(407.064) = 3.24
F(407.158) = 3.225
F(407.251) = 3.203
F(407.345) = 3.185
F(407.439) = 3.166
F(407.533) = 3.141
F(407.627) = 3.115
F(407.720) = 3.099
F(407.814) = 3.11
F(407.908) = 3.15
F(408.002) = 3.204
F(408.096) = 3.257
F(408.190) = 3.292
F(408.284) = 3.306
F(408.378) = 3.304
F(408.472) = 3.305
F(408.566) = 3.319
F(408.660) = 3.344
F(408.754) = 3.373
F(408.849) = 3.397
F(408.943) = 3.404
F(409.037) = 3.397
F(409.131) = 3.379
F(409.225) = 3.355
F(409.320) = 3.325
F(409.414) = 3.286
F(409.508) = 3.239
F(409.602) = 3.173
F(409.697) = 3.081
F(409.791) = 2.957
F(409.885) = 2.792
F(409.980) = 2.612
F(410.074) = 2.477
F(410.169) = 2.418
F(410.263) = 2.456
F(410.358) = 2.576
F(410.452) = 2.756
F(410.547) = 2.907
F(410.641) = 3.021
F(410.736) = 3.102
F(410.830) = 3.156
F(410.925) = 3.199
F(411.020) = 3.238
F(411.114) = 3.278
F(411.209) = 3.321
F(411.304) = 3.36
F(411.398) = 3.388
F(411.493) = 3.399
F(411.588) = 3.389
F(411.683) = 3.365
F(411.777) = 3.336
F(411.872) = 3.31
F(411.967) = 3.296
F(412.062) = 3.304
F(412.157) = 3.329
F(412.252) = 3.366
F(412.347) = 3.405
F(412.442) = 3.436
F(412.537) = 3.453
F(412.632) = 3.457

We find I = 1.34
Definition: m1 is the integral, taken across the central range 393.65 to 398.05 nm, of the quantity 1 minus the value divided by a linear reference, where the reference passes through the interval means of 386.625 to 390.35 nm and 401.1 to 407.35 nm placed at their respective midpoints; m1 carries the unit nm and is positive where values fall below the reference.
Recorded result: 0.845 nm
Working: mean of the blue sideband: 2.85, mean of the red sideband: 3.31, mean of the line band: 2.47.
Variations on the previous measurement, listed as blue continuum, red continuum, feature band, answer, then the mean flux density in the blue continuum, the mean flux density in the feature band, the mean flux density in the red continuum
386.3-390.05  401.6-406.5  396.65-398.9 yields 0.45 nm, 2.88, 2.53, 3.33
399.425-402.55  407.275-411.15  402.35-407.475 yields -0.14 nm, 3.29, 3.3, 3.11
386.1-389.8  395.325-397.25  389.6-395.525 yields -0.22 nm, 2.88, 2.6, 2.21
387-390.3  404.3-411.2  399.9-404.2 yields -0.36 nm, 2.81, 3.33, 3.18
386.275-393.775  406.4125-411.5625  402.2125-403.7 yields -0.18 nm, 2.68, 3.36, 3.15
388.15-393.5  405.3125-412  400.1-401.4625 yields -0.16 nm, 2.6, 3.26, 3.18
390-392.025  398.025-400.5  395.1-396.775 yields 0.29 nm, 2.99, 2.58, 3.24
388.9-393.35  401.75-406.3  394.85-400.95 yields 0.39 nm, 2.66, 2.83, 3.34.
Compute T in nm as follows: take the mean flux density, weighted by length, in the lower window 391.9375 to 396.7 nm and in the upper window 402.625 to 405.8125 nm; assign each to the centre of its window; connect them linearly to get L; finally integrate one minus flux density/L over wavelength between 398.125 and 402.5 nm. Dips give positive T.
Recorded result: -0.47 nm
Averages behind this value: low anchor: 2.39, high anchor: 3.33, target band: 3.27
